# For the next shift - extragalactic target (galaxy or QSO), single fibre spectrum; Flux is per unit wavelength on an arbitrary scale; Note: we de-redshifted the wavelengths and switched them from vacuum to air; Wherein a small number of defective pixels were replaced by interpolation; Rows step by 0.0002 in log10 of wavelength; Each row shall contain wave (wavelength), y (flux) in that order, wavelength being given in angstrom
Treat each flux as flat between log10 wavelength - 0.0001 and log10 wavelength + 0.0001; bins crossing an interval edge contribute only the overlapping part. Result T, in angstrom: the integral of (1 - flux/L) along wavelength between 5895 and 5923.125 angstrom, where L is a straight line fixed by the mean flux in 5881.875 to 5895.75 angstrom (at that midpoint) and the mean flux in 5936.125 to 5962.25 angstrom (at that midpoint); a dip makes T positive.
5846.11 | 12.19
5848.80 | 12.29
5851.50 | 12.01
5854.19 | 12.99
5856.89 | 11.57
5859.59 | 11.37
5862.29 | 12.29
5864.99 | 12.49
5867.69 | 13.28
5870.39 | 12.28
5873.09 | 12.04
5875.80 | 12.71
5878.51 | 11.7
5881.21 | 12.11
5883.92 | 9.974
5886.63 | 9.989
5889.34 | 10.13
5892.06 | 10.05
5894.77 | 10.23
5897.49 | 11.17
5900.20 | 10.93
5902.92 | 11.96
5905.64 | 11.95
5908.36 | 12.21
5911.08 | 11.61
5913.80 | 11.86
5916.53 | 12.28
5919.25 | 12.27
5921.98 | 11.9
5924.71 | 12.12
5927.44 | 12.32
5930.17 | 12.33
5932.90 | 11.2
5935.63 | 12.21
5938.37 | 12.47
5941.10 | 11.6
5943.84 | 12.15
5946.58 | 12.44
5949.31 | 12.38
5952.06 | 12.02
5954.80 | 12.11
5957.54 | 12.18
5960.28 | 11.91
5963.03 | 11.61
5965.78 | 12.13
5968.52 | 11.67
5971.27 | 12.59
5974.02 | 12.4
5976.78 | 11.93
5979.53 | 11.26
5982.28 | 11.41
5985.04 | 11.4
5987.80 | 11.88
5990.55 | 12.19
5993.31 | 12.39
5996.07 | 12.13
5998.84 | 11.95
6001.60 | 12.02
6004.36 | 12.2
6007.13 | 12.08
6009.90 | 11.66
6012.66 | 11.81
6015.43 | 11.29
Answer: -2.4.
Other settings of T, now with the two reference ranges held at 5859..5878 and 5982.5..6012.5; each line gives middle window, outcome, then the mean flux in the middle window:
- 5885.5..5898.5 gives 2.1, 10.3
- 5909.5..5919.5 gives 0.2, 12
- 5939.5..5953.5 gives 0.0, 12.1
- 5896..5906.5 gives 0.7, 11.5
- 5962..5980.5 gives 0.1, 12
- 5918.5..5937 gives 0.2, 12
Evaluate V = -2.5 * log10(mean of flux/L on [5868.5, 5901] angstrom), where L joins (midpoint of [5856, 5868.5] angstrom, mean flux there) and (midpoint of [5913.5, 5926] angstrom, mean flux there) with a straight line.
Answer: 0.093 mag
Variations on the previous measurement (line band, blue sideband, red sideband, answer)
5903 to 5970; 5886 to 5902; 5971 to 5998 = -0.083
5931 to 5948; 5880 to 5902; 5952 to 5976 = -0.042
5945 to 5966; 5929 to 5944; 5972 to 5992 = -0.017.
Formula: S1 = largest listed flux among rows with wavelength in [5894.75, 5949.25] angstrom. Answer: 12.47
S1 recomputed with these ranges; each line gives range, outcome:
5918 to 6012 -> 12.59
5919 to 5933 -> 12.33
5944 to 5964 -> 12.44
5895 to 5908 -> 11.96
